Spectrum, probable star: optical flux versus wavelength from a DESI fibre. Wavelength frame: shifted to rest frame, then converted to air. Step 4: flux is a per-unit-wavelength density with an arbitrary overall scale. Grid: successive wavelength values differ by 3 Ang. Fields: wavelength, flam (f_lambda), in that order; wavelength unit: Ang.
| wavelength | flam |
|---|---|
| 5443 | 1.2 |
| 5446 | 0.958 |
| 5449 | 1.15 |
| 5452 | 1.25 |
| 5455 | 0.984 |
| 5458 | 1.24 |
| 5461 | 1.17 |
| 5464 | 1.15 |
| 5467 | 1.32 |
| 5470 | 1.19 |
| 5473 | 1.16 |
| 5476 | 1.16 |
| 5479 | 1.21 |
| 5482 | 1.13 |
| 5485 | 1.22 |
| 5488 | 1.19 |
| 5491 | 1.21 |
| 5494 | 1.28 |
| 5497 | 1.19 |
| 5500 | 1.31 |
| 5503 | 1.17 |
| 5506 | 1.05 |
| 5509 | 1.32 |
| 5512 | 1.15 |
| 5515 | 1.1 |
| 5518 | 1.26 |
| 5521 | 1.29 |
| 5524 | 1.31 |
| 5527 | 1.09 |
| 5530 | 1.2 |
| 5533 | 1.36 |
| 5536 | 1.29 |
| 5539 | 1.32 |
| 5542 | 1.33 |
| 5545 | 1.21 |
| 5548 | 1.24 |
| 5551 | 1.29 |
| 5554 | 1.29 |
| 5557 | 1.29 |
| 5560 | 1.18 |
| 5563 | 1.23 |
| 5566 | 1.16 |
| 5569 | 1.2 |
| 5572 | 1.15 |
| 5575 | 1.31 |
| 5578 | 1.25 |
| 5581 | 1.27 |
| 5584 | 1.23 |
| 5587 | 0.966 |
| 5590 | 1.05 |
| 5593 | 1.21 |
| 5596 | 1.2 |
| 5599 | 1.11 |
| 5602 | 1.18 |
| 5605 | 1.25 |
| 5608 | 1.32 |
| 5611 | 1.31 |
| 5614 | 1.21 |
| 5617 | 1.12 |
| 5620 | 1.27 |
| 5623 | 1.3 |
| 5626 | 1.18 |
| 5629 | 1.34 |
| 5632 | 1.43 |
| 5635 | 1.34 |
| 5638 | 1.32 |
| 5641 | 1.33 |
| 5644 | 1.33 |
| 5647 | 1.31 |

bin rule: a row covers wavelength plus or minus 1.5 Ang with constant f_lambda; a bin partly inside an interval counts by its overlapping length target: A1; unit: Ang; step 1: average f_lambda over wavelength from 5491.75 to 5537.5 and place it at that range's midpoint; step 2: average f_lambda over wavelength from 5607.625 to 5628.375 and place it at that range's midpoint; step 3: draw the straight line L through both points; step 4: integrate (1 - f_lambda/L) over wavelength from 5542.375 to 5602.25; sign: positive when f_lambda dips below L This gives 1.5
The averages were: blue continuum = 1.22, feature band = 1.2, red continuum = 1.24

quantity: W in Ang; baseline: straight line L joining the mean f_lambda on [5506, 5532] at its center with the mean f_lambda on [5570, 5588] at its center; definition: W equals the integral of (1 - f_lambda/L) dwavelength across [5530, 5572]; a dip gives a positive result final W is -1.72 Ang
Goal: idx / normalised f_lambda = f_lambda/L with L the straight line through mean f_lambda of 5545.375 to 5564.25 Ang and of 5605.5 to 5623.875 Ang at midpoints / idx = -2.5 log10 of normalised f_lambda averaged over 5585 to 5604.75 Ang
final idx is 0.11 mag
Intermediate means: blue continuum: 1.25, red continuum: 1.25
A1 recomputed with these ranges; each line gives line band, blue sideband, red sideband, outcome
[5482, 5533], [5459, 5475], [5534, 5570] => 0.6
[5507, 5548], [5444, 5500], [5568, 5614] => -1.9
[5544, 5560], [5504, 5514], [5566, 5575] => -0.9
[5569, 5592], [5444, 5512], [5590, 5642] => 1.1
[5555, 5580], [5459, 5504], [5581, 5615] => -0.6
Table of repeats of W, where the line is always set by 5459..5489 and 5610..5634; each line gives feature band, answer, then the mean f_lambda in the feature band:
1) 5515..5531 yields 0.0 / 1.22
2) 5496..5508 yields 0.2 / 1.19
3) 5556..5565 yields 0.1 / 1.23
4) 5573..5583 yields -0.2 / 1.27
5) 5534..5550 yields -0.7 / 1.28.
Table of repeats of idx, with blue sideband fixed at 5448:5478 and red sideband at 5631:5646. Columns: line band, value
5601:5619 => 0.07 mag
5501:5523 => 0.03 mag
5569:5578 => 0.05 mag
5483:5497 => -0.01 mag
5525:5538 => 0.00 mag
